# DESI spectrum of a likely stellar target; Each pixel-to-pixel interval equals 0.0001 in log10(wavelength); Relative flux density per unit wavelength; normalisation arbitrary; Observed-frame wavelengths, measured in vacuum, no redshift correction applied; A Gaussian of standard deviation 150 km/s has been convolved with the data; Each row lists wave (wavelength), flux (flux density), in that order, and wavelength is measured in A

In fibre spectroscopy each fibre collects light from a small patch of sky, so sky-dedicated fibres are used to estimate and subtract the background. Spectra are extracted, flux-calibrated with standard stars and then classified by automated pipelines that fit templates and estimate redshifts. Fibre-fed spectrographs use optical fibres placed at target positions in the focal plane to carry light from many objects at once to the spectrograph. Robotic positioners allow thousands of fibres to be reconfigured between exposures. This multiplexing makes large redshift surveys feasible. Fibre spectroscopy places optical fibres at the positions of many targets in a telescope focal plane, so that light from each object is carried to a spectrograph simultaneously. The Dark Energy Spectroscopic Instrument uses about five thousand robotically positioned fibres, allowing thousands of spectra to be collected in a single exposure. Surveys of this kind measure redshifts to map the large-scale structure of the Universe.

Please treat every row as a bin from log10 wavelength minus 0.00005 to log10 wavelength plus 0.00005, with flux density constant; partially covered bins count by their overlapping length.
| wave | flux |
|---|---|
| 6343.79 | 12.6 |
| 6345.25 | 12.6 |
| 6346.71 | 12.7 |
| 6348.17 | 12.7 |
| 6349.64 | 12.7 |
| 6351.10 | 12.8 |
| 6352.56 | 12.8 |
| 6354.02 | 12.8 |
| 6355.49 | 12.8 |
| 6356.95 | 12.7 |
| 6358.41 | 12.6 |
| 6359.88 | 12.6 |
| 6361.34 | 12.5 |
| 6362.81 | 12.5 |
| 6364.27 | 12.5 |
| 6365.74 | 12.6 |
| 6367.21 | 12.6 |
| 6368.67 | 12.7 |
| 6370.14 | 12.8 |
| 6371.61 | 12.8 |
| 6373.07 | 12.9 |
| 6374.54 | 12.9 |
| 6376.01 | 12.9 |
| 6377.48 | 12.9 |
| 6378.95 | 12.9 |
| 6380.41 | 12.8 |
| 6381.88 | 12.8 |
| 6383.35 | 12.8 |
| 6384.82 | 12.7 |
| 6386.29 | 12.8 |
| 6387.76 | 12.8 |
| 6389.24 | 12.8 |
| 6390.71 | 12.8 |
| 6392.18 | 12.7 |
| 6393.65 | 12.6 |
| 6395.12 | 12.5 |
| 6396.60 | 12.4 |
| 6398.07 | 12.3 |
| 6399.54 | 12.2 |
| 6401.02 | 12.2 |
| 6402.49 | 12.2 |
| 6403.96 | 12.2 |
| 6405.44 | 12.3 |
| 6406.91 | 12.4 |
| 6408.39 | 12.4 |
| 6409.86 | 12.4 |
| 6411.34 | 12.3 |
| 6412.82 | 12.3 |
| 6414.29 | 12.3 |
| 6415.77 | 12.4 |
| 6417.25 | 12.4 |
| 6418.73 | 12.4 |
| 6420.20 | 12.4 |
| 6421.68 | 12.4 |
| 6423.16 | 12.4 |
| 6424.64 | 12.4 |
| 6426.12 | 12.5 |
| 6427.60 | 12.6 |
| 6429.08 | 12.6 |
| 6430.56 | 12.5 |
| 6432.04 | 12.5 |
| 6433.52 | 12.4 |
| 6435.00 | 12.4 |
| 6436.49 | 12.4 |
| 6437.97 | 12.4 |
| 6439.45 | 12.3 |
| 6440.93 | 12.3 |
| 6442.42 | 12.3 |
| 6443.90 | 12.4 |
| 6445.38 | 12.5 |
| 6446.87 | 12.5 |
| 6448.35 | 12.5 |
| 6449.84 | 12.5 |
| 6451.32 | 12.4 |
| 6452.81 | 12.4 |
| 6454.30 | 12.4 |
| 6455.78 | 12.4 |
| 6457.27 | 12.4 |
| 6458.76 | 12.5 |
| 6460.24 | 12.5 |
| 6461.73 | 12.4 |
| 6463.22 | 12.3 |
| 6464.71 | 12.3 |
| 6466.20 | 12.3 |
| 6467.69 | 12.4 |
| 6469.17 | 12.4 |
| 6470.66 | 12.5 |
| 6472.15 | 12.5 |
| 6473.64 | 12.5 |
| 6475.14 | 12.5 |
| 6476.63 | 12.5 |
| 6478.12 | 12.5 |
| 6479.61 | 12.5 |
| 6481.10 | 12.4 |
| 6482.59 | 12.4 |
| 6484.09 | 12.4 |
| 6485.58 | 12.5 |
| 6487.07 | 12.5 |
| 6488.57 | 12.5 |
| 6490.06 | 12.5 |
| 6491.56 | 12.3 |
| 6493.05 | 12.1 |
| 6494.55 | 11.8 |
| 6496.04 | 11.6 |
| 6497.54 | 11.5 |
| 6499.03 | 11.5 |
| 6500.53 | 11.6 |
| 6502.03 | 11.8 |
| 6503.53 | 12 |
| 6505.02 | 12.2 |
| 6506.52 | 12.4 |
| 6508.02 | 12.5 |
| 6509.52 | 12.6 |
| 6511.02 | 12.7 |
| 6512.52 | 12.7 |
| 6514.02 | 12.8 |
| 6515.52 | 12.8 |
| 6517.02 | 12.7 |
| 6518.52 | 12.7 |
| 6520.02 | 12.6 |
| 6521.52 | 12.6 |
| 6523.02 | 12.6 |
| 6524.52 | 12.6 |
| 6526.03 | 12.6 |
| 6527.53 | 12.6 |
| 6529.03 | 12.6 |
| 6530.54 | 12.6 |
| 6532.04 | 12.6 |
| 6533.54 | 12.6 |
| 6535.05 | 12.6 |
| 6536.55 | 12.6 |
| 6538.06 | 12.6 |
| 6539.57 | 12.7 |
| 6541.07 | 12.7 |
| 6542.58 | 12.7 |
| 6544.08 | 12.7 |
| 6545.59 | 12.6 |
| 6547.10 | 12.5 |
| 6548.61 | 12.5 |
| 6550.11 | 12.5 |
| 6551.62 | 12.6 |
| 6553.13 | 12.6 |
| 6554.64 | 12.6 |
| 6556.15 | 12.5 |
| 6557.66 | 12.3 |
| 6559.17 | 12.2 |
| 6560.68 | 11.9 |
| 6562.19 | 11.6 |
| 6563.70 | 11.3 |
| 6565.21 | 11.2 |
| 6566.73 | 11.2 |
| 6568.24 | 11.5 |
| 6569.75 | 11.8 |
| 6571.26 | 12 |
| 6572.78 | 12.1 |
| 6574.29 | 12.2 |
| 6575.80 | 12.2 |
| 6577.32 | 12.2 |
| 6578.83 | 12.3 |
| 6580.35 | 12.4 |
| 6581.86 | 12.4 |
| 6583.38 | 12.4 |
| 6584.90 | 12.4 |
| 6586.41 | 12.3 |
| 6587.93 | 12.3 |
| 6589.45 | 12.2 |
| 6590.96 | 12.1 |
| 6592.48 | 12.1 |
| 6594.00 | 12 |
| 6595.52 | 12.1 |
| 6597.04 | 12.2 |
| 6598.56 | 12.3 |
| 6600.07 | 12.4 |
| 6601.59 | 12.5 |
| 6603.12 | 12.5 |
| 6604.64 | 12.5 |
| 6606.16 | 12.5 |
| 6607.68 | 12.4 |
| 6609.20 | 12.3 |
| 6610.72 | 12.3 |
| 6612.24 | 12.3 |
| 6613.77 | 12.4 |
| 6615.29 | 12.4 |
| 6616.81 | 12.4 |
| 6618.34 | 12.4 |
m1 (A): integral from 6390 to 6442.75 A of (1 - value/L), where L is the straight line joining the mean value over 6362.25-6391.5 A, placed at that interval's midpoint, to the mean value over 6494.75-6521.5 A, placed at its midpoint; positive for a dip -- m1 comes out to 0.90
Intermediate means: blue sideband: 12.8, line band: 12.4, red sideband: 12.3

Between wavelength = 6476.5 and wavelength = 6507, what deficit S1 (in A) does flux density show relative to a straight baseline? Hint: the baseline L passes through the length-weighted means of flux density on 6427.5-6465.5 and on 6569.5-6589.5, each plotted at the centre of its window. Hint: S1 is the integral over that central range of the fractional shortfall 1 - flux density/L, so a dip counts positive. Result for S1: 0.5 A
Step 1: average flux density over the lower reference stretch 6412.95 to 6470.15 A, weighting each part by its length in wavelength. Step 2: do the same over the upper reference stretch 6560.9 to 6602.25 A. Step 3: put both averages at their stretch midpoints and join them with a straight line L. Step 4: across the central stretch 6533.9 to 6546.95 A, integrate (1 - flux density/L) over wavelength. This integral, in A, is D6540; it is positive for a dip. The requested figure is -0.5 A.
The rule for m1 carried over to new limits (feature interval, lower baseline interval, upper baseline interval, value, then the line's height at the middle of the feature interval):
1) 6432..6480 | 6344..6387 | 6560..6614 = 0.2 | 12.5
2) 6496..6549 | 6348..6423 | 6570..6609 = -0.4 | 12.4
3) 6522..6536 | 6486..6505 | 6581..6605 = -0.6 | 12.1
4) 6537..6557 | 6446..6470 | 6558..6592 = -0.8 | 12.1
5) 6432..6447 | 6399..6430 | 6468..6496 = 0.0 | 12.4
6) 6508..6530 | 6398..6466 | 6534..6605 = -0.6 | 12.3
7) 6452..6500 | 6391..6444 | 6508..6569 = 0.4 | 12.4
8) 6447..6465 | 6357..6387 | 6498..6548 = 0.3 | 12.6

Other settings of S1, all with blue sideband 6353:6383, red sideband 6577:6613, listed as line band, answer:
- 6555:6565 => 0.3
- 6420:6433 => 0.1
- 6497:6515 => 0.4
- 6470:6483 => 0.1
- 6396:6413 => 0.5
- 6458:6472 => 0.2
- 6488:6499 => 0.4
